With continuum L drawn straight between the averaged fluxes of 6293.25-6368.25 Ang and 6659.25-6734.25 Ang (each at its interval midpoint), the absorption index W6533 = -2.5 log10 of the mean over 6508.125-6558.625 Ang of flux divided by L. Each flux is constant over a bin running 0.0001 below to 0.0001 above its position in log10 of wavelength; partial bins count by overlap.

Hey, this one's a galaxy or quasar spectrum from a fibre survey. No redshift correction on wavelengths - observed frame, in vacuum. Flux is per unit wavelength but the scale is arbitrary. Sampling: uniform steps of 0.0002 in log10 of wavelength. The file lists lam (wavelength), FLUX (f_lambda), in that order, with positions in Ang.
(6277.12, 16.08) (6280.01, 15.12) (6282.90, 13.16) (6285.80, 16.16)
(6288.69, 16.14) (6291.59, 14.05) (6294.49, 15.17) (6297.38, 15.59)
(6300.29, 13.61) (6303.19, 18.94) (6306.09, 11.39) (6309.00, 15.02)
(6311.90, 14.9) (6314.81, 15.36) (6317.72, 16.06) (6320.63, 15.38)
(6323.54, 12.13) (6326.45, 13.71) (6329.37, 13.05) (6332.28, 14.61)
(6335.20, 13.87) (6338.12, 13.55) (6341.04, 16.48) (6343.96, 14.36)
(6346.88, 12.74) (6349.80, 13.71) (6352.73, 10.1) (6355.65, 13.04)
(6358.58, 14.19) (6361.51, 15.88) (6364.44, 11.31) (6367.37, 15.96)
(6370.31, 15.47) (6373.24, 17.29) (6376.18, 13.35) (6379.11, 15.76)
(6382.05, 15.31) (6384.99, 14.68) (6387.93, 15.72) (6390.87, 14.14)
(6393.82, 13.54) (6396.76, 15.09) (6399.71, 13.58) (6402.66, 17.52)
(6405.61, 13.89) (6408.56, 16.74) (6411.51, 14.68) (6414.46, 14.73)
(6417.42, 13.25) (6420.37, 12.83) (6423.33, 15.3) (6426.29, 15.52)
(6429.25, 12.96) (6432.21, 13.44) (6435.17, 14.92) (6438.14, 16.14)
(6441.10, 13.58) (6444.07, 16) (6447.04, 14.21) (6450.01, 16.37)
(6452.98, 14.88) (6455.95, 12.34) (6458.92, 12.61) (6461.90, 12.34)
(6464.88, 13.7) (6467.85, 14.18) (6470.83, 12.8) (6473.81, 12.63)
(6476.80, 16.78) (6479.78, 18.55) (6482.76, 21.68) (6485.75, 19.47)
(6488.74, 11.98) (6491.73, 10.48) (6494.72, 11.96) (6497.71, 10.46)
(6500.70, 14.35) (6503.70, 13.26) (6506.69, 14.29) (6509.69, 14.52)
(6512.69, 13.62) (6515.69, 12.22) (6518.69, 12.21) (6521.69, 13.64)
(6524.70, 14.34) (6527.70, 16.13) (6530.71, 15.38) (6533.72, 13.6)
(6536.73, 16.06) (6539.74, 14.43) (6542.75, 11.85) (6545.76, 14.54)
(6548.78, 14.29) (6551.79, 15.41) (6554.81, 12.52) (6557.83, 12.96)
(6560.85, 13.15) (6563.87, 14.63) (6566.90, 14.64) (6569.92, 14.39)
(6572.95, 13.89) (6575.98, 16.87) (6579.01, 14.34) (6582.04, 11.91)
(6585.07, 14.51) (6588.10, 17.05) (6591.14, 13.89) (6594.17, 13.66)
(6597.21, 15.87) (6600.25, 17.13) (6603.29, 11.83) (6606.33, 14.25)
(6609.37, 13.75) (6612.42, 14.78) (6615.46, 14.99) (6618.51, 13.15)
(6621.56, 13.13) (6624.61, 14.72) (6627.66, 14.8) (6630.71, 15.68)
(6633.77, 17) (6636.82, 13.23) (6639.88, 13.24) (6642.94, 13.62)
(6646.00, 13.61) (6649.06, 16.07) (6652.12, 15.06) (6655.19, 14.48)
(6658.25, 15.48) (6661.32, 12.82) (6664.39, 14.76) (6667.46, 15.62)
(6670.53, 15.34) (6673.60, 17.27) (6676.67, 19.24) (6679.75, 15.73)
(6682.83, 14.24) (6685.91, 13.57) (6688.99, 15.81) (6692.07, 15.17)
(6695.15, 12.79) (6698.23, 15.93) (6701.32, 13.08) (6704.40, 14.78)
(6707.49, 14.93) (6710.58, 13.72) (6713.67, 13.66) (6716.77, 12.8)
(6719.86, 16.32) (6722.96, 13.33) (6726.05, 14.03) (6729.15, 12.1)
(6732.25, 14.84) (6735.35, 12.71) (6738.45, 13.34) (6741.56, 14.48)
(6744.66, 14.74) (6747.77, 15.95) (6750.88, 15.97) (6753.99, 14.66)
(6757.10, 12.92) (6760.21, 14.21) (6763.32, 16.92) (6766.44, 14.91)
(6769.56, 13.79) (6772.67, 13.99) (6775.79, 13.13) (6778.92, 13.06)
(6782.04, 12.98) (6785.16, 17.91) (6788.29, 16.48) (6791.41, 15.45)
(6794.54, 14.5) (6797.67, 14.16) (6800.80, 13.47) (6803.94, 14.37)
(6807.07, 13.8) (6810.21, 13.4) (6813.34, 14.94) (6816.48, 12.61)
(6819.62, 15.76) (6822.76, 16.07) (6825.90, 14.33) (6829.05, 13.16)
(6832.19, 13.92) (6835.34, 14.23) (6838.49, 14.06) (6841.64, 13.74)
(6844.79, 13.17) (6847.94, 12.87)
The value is 0.04 mag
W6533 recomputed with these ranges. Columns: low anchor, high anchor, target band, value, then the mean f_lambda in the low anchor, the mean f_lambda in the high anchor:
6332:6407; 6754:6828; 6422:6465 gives 0.010 mag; 14.4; 14.5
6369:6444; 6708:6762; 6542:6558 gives 0.060 mag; 14.8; 14.1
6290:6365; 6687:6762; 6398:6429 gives -0.039 mag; 14.2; 14.3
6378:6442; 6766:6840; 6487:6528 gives 0.122 mag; 14.7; 14.3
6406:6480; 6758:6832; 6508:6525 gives 0.081 mag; 14.4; 14.5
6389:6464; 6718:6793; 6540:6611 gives 0.017 mag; 14.4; 14.5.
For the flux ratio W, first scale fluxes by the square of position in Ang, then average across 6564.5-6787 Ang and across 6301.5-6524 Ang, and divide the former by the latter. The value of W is 1.10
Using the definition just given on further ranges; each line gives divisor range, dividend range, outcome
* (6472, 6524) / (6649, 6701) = 1.13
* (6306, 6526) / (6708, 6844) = 1.11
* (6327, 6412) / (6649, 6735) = 1.12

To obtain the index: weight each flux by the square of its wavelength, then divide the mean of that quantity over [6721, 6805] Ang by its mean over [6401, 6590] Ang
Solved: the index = 1.1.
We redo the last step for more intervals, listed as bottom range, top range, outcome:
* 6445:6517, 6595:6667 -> 1.07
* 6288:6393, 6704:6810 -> 1.13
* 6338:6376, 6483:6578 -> 1.05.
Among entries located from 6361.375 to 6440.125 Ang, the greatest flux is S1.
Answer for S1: 17.52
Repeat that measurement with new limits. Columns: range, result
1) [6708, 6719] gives 13.72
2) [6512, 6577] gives 16.87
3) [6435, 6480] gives 18.55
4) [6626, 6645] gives 17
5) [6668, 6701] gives 19.24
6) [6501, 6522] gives 14.52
